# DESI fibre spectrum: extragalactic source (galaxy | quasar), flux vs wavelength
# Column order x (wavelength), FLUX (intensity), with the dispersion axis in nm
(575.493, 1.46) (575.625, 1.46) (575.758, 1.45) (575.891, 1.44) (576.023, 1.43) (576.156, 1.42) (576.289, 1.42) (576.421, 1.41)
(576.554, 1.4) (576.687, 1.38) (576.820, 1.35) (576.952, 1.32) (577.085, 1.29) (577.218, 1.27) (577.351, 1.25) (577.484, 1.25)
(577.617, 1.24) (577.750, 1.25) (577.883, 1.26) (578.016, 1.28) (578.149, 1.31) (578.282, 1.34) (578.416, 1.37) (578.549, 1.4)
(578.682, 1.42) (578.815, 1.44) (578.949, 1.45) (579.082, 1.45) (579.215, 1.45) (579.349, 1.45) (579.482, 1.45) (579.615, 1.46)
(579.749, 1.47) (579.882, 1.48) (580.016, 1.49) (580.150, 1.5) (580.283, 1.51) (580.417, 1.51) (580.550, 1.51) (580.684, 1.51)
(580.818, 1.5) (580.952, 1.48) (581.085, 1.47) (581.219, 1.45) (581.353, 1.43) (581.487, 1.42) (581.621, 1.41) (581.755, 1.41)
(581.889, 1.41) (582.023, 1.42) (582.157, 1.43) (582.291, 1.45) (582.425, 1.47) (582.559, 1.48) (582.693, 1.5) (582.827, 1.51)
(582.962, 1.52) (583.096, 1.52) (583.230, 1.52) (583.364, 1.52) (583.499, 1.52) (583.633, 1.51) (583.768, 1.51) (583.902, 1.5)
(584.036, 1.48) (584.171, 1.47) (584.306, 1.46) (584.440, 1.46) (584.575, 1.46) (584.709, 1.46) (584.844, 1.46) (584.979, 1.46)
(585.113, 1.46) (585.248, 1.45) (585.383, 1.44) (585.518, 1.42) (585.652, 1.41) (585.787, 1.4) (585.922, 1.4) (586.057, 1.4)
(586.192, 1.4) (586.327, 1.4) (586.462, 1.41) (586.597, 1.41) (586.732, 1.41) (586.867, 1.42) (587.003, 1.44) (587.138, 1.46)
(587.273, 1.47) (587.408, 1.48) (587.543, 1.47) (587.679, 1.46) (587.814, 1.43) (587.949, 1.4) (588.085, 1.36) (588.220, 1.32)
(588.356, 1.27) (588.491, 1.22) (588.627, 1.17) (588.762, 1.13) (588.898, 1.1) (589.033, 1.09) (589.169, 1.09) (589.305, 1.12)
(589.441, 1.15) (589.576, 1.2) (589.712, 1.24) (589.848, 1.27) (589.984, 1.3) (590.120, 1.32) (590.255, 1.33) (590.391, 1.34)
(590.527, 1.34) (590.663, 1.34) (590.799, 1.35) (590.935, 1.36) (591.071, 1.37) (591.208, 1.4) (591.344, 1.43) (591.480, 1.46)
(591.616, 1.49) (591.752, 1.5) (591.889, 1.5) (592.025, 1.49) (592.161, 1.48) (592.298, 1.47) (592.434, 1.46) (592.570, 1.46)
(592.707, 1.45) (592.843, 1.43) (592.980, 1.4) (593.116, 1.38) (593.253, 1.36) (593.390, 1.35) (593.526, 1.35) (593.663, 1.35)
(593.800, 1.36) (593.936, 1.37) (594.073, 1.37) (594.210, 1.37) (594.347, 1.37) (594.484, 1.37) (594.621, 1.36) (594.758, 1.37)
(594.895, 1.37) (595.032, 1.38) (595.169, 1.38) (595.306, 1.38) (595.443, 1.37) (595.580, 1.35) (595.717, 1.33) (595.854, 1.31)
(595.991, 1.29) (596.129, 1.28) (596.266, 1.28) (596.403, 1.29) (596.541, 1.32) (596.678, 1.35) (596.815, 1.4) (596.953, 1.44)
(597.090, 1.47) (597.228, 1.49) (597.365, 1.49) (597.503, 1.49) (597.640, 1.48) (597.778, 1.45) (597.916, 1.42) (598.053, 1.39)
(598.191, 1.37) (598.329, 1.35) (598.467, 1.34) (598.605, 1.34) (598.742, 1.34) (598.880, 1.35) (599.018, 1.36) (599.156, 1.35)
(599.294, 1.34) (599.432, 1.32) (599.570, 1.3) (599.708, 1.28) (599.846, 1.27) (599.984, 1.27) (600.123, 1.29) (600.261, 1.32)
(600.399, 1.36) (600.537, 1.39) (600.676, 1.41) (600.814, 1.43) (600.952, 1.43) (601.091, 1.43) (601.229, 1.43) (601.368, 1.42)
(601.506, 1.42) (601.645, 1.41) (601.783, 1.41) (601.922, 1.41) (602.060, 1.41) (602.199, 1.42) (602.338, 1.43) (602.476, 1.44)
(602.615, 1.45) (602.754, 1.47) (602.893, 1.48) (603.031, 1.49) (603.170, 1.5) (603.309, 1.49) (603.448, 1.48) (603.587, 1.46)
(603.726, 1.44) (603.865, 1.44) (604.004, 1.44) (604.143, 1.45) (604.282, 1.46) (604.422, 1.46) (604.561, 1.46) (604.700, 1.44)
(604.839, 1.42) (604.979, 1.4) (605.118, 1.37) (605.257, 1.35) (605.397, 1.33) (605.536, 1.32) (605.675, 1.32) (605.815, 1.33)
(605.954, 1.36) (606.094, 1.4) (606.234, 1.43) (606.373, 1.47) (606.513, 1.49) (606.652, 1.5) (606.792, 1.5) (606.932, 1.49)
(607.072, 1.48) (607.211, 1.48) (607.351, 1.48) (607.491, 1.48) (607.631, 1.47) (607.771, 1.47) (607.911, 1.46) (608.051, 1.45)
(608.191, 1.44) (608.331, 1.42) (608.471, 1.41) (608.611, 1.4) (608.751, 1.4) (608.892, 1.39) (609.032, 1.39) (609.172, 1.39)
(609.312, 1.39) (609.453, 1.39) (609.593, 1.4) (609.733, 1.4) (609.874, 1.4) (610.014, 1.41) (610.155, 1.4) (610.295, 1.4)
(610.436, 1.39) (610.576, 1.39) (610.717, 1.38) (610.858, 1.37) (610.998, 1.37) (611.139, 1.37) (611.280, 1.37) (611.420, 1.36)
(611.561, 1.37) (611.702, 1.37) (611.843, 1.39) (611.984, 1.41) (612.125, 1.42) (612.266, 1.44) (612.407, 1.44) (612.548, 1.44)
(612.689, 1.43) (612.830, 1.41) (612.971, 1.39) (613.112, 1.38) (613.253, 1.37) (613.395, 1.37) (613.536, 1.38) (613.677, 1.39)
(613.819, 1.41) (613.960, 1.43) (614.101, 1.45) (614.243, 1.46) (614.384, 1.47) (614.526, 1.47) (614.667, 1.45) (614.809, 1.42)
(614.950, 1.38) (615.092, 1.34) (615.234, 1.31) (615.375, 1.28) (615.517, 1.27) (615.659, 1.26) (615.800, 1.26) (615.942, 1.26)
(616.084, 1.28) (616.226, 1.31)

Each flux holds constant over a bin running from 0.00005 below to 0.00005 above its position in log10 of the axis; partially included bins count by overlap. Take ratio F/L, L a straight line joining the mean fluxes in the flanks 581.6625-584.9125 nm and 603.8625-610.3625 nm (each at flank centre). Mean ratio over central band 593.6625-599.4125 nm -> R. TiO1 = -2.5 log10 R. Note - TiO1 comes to 0.06 mag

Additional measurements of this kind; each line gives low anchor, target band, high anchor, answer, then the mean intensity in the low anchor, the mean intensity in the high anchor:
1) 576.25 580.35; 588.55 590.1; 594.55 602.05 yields 0.17 mag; 1.38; 1.37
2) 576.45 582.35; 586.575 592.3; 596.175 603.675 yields 0.05 mag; 1.4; 1.4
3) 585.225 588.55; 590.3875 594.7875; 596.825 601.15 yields -0.01 mag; 1.41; 1.38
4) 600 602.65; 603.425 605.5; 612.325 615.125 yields -0.01 mag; 1.4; 1.42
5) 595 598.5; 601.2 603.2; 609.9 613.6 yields -0.04 mag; 1.38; 1.39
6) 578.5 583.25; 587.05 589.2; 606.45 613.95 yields 0.11 mag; 1.47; 1.41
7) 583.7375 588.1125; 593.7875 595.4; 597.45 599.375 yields 0.02 mag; 1.44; 1.38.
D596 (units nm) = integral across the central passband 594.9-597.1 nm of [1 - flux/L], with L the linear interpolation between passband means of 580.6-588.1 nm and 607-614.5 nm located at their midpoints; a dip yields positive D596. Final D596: 0.13 nm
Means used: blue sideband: 1.45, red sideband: 1.41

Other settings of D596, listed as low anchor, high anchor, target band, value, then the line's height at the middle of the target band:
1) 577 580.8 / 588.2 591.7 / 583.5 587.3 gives -0.34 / 1.33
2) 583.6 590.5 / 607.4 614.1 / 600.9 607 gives -0.16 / 1.39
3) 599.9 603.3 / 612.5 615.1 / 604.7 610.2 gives -0.01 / 1.41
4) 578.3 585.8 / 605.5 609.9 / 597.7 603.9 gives 0.17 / 1.44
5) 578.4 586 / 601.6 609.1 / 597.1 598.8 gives 0.03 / 1.44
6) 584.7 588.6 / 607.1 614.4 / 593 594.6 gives 0.05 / 1.41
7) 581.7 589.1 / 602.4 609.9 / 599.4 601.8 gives 0.10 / 1.43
